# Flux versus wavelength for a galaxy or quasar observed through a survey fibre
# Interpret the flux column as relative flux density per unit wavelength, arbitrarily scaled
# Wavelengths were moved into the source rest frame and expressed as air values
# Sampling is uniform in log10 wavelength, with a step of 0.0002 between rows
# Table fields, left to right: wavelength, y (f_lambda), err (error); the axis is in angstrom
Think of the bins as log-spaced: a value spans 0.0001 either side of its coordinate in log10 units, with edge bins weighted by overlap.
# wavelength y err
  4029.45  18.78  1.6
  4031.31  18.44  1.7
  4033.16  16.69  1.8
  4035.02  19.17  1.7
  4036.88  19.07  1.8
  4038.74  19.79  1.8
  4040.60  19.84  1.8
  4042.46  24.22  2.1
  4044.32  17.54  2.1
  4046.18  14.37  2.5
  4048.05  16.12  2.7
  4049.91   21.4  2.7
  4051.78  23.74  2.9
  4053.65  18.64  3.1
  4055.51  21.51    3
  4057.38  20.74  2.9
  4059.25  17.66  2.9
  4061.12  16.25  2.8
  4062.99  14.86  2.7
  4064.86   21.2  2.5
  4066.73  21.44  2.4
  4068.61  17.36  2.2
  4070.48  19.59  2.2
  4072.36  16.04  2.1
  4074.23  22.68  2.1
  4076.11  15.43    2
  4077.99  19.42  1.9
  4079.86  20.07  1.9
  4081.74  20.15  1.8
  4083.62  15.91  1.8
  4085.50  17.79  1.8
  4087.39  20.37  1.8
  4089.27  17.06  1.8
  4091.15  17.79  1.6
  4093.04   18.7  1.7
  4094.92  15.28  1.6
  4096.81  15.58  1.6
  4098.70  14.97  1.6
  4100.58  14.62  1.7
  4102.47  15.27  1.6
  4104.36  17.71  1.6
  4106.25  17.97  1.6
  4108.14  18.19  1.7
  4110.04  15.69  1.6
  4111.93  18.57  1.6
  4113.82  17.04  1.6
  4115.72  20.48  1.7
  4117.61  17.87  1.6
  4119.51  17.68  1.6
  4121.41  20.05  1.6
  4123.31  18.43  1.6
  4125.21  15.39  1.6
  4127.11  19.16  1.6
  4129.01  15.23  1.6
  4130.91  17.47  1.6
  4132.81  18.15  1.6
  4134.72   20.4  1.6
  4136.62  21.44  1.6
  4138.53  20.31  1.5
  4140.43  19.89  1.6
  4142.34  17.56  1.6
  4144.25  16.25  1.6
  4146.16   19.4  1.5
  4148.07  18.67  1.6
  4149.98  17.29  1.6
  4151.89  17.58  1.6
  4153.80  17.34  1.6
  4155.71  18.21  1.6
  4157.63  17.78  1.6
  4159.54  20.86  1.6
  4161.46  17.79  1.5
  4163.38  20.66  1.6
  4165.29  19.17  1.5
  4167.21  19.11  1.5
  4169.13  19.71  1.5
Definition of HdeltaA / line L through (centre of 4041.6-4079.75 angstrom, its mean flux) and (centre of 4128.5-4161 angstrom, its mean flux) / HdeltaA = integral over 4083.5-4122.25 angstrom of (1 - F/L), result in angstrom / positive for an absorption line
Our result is 2.8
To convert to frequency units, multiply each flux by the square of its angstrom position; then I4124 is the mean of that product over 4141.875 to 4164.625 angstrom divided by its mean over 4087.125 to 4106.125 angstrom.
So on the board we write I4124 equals 1.13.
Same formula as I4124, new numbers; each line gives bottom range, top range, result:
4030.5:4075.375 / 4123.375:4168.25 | 1.01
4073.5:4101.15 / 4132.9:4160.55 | 1.09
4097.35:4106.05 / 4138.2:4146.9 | 1.19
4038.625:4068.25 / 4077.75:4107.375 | 0.92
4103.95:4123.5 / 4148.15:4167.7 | 1.05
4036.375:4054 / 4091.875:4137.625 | 0.93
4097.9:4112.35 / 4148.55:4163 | 1.13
